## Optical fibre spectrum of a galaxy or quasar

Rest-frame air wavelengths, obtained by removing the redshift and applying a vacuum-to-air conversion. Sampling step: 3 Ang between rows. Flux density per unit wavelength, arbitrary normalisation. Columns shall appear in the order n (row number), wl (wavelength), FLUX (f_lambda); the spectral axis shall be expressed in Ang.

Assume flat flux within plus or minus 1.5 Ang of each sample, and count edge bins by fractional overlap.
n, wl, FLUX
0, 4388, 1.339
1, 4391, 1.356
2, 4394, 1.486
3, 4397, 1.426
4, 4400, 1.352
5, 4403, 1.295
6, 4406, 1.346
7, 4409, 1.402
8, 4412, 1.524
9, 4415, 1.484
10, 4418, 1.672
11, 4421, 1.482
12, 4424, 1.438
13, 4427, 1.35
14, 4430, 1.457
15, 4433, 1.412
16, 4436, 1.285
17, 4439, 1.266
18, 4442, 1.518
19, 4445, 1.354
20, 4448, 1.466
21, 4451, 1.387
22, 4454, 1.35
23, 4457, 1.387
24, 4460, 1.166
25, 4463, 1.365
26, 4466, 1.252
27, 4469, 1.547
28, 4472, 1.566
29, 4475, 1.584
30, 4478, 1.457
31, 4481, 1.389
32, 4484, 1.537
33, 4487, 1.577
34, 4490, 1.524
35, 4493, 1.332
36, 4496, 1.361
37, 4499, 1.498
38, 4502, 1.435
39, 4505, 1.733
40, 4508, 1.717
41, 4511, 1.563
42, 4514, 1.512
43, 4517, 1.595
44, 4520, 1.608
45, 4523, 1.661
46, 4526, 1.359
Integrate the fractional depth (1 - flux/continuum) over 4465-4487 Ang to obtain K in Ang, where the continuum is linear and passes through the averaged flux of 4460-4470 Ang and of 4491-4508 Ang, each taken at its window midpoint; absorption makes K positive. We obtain -1.48 Ang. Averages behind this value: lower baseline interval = 1.35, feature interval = 1.49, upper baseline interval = 1.49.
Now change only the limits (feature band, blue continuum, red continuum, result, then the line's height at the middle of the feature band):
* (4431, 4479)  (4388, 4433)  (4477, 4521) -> 2.6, 1.48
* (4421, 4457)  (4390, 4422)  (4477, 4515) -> 1.8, 1.47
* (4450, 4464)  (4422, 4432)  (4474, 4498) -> 1.1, 1.44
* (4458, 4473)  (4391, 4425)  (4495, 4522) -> 1.4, 1.51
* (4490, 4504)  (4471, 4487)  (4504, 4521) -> 1.2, 1.57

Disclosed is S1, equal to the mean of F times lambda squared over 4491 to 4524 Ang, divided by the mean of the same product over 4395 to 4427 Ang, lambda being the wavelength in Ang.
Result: 1.12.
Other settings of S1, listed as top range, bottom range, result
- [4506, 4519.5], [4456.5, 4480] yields 1.15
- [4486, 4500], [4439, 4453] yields 1.05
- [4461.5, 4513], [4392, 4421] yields 1.08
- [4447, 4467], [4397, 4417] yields 0.97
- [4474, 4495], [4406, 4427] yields 1.03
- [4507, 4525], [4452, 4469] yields 1.23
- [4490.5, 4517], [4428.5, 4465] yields 1.14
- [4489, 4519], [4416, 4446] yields 1.11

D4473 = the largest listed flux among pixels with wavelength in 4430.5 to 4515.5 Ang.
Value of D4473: 1.733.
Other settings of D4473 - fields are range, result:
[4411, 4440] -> 1.672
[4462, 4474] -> 1.566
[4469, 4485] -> 1.584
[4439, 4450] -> 1.518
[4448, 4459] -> 1.466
